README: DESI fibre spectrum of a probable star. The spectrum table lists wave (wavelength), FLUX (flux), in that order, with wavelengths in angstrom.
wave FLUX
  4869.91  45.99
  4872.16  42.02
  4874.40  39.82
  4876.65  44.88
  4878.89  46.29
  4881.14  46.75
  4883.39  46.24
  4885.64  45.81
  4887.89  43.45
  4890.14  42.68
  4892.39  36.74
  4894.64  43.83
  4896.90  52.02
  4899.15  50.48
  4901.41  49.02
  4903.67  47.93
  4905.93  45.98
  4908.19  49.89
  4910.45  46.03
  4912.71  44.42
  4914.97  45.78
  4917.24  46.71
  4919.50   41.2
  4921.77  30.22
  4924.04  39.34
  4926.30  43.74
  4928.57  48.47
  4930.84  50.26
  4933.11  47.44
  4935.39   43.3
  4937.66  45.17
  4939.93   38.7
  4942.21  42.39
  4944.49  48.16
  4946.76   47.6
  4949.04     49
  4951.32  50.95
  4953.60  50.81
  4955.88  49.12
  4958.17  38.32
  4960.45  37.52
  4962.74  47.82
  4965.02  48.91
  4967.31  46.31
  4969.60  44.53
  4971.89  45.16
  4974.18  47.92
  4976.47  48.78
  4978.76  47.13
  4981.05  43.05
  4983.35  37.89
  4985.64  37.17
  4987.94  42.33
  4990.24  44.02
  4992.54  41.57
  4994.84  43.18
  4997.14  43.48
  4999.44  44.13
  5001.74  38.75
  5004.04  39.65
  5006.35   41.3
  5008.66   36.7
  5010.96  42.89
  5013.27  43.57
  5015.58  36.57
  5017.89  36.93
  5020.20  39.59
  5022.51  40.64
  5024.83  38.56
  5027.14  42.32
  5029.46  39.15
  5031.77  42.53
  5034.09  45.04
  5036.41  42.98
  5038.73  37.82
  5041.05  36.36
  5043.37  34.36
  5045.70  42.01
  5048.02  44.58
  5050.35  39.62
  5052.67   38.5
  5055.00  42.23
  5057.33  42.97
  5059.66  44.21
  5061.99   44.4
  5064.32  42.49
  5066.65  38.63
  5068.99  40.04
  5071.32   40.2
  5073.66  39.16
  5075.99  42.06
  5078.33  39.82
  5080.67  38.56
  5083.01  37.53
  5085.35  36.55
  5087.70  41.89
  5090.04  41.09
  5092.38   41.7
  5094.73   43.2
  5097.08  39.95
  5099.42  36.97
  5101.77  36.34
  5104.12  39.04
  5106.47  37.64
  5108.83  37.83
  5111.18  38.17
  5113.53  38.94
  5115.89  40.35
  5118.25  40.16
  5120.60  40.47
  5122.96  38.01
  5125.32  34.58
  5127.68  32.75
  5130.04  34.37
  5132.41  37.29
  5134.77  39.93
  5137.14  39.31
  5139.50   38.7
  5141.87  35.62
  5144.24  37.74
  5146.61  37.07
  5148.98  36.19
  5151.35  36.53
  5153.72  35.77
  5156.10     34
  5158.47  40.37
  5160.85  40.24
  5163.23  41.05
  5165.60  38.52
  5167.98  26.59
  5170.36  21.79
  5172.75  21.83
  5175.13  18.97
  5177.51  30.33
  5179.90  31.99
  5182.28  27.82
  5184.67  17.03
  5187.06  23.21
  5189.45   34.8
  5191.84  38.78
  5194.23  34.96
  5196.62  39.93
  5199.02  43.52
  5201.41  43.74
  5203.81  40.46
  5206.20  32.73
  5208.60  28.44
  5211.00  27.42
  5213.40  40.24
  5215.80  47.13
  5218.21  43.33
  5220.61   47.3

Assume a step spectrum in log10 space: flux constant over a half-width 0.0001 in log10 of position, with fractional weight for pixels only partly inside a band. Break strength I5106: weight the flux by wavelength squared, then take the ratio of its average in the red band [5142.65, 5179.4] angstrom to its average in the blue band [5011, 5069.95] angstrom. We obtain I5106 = 0.85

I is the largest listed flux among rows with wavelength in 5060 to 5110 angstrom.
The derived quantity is 44.4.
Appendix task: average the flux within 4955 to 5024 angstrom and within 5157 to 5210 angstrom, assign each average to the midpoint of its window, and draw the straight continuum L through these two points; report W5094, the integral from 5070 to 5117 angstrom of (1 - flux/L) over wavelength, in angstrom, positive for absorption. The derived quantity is -2.77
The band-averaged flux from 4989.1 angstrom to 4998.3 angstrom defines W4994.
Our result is 43.1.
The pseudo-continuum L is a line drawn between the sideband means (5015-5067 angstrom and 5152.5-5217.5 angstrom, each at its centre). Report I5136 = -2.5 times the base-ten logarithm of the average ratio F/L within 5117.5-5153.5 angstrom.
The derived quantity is -0.04 mag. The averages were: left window 40.6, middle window 37.2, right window 33.5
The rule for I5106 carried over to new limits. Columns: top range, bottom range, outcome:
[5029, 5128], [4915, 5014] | 0.95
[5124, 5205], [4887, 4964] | 0.83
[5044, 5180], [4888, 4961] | 0.90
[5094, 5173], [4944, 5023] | 0.90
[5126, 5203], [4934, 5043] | 0.85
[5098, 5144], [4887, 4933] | 0.91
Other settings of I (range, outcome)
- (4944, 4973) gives 50.95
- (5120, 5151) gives 40.47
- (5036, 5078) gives 44.58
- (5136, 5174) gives 41.05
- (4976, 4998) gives 48.78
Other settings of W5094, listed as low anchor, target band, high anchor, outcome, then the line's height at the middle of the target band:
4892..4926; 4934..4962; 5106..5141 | -1.0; 43.5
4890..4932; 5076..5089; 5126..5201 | -0.6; 37.5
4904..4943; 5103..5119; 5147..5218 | -1.0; 36.6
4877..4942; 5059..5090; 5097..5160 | -0.8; 39.3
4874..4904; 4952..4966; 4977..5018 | -0.9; 42.8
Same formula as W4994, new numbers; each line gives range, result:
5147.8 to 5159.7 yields 36.6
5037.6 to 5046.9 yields 37.7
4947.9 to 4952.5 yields 50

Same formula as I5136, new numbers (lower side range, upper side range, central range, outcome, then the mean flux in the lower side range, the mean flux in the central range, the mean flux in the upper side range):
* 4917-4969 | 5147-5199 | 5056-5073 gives -0.097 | 44.8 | 41.8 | 32.3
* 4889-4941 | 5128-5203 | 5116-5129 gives -0.043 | 44.8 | 37.4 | 34.1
